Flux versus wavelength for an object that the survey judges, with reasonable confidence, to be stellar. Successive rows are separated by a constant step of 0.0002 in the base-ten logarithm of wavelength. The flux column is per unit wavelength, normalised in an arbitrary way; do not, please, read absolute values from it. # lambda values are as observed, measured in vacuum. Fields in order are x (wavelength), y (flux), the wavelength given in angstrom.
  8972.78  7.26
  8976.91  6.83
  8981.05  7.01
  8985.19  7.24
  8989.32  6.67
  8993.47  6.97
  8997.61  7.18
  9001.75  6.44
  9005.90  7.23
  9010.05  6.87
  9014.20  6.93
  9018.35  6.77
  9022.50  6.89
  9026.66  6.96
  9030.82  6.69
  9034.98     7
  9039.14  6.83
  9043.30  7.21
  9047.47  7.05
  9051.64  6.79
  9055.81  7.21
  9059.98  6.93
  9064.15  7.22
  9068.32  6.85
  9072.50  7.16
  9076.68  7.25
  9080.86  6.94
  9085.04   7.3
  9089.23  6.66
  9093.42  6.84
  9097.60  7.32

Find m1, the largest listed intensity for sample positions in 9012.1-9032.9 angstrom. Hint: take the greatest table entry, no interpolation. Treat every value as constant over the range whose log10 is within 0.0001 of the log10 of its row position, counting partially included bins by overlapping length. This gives 6.96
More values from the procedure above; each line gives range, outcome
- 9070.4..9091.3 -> 7.3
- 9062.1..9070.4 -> 7.22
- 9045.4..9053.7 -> 7.05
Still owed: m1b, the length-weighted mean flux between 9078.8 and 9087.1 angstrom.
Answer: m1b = 7.12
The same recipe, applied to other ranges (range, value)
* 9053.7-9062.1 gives 7.07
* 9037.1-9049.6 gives 7.03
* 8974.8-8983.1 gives 6.92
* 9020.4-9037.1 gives 6.88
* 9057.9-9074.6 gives 7.04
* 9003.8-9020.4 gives 6.95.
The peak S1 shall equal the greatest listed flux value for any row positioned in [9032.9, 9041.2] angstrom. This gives 7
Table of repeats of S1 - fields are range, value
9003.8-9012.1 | 7.23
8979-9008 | 7.24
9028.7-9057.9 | 7.21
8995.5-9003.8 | 7.18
